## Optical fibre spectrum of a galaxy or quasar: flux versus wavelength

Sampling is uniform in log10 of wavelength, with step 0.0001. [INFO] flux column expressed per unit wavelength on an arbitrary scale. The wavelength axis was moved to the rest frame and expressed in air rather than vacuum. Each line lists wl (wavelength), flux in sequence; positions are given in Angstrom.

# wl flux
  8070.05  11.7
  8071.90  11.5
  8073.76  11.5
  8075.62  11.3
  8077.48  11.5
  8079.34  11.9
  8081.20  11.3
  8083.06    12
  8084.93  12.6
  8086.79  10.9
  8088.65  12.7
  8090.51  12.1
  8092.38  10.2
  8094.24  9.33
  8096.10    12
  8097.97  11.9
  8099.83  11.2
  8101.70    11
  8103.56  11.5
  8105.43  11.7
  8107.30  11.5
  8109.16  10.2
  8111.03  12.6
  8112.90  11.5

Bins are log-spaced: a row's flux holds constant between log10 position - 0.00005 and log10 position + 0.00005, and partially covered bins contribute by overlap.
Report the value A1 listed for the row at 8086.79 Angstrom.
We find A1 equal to 10.9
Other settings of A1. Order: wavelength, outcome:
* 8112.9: 11.5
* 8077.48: 11.5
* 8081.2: 11.3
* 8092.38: 10.2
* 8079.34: 11.9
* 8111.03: 12.6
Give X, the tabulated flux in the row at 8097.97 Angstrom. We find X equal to 11.9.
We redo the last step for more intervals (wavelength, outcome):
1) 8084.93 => 12.6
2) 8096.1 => 12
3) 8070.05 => 11.7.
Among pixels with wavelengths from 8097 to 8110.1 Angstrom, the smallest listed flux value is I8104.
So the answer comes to 10.2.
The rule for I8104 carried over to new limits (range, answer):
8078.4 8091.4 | 10.9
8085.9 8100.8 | 9.33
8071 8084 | 11.3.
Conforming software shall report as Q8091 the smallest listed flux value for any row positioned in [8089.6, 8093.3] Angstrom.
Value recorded 10.2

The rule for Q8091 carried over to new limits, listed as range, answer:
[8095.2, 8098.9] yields 11.9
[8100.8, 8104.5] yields 11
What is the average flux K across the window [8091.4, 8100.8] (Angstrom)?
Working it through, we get 10.9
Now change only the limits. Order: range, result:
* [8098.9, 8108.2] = 11.4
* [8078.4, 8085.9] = 11.9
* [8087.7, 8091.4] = 12.4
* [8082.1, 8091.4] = 12.1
